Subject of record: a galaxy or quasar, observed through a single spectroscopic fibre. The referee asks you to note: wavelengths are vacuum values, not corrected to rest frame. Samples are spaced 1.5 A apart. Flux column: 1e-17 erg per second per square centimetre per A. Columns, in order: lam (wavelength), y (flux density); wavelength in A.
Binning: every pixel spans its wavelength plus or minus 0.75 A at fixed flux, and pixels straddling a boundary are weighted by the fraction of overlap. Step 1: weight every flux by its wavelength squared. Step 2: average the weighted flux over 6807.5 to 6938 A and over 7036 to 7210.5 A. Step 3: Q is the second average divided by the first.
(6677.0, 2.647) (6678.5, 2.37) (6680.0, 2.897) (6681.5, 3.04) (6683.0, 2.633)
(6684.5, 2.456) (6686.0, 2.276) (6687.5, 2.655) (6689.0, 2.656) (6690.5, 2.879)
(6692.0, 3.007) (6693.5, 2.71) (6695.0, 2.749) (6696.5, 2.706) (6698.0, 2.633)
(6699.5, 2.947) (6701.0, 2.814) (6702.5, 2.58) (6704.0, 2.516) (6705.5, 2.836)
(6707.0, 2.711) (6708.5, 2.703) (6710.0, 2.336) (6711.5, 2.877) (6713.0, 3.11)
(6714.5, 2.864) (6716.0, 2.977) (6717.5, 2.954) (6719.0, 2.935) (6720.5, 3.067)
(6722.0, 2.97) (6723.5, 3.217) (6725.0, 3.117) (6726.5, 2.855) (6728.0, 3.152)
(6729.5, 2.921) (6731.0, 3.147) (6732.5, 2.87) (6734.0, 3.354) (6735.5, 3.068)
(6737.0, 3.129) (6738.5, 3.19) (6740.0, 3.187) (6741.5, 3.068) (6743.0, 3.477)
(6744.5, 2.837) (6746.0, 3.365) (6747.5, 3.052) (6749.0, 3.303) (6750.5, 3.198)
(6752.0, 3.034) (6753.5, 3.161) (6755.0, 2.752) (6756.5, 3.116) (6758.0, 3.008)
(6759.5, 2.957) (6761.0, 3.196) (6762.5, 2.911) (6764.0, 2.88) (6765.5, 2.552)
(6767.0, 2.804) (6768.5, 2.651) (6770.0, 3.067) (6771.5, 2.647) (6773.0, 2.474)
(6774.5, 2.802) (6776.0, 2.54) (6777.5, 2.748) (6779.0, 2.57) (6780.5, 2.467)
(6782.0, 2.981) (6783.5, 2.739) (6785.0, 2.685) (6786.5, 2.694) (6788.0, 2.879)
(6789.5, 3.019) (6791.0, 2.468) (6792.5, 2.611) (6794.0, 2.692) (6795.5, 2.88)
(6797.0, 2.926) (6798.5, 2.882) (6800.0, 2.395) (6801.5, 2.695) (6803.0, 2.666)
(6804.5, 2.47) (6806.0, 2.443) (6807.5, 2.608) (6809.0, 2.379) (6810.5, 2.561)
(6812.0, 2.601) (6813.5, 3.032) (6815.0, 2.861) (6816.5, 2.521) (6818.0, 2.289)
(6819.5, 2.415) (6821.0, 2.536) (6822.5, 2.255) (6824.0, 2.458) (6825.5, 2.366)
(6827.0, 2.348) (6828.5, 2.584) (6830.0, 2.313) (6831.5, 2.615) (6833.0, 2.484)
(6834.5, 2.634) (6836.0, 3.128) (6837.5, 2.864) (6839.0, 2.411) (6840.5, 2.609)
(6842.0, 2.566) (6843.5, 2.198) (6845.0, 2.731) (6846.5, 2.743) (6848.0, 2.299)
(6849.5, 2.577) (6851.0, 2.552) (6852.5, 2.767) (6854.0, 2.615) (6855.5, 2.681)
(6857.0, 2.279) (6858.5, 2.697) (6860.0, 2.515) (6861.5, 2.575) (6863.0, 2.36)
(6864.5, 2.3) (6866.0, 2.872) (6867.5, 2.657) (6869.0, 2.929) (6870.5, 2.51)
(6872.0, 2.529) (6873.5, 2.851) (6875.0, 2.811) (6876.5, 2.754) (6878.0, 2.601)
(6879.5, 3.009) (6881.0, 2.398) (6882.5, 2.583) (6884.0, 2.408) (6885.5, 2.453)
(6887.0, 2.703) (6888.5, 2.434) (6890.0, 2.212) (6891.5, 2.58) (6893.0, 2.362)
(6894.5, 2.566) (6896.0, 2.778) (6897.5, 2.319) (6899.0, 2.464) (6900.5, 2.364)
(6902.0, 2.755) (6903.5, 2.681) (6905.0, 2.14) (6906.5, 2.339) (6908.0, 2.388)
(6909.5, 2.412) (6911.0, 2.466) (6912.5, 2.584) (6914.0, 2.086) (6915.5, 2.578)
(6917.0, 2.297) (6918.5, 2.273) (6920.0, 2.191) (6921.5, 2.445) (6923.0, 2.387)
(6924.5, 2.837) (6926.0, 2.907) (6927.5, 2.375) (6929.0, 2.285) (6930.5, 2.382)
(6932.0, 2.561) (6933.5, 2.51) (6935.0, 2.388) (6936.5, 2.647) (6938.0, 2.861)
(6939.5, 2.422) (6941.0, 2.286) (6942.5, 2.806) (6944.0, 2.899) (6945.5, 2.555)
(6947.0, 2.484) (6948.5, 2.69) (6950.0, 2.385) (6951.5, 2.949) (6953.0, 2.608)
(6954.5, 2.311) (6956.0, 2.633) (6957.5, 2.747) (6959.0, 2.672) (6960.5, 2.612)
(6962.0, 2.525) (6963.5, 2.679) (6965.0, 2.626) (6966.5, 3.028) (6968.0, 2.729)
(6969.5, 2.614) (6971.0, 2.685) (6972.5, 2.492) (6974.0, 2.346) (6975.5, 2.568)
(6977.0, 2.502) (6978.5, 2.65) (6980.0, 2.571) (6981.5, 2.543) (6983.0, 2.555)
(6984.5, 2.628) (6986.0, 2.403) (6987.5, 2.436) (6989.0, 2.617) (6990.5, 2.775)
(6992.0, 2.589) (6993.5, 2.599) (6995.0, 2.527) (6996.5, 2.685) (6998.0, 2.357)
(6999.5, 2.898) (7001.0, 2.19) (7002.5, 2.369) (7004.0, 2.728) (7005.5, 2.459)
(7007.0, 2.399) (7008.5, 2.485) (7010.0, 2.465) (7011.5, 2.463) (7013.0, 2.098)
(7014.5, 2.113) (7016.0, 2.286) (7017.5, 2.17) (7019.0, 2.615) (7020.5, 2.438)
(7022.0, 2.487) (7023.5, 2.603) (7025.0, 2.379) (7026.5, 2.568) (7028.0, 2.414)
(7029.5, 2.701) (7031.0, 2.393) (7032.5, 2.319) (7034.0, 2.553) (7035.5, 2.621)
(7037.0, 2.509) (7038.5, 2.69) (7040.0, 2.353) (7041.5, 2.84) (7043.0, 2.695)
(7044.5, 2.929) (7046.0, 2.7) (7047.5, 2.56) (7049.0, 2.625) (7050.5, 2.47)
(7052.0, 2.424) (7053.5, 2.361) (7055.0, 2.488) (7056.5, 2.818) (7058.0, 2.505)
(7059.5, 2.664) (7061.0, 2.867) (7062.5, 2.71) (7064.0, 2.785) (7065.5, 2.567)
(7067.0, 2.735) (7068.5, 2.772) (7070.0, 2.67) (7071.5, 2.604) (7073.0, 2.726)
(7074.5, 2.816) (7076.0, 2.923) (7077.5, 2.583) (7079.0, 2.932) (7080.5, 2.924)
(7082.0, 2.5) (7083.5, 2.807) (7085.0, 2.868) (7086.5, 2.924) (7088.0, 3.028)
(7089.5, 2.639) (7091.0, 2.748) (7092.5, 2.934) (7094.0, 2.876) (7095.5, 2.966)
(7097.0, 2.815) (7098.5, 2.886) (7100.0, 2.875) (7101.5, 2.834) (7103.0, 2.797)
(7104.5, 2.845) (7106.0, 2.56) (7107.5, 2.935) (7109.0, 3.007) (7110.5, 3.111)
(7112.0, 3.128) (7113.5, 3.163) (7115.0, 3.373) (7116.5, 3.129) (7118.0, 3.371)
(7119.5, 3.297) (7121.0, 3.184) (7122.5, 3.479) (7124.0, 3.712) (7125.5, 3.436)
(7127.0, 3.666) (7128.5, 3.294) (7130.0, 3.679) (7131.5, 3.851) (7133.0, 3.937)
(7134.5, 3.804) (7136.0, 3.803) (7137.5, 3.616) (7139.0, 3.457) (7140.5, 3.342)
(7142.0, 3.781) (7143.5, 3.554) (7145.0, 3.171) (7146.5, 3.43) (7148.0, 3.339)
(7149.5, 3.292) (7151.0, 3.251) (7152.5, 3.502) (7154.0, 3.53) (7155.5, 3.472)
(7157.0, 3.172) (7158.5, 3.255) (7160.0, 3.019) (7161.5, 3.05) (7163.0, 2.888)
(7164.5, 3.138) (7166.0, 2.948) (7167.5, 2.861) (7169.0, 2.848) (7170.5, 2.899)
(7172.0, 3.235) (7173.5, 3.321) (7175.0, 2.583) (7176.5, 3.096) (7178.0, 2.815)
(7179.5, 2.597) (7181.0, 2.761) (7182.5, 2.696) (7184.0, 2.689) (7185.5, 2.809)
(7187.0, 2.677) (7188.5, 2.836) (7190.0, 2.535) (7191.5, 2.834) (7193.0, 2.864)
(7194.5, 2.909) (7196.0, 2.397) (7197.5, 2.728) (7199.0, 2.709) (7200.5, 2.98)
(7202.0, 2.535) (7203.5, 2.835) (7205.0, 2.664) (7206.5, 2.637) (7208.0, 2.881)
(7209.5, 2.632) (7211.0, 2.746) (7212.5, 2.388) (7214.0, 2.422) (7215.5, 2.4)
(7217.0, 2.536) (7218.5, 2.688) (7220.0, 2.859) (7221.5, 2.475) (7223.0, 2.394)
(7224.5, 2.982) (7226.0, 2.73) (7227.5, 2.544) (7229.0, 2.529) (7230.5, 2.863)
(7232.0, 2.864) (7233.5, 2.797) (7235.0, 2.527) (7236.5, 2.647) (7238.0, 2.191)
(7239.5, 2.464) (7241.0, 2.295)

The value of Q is 1.3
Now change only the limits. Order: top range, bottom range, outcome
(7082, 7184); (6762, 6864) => 1.32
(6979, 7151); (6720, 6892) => 1.12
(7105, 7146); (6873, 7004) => 1.41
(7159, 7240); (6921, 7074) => 1.13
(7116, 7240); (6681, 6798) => 1.18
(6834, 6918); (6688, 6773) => 0.91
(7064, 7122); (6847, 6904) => 1.20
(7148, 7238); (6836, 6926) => 1.22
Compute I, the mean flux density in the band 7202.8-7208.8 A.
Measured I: 2.75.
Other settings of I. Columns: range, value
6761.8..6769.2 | 2.76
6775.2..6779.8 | 2.62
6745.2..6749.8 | 3.24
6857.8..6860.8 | 2.6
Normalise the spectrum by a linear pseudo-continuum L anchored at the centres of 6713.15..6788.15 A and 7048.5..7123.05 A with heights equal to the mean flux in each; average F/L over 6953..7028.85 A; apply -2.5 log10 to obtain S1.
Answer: 0.14 mag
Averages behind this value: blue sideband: 2.95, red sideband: 2.84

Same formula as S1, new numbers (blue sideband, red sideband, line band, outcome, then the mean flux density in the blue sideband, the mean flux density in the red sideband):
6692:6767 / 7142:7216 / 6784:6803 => 0.085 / 2.96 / 2.93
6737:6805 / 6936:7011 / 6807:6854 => 0.091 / 2.86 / 2.59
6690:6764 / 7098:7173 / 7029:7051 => 0.225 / 2.97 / 3.27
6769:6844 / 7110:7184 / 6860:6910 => 0.091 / 2.62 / 3.27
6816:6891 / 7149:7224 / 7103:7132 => -0.170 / 2.56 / 2.84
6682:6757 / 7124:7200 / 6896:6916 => 0.231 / 2.92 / 3.15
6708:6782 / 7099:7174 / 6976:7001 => 0.221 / 2.95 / 3.27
